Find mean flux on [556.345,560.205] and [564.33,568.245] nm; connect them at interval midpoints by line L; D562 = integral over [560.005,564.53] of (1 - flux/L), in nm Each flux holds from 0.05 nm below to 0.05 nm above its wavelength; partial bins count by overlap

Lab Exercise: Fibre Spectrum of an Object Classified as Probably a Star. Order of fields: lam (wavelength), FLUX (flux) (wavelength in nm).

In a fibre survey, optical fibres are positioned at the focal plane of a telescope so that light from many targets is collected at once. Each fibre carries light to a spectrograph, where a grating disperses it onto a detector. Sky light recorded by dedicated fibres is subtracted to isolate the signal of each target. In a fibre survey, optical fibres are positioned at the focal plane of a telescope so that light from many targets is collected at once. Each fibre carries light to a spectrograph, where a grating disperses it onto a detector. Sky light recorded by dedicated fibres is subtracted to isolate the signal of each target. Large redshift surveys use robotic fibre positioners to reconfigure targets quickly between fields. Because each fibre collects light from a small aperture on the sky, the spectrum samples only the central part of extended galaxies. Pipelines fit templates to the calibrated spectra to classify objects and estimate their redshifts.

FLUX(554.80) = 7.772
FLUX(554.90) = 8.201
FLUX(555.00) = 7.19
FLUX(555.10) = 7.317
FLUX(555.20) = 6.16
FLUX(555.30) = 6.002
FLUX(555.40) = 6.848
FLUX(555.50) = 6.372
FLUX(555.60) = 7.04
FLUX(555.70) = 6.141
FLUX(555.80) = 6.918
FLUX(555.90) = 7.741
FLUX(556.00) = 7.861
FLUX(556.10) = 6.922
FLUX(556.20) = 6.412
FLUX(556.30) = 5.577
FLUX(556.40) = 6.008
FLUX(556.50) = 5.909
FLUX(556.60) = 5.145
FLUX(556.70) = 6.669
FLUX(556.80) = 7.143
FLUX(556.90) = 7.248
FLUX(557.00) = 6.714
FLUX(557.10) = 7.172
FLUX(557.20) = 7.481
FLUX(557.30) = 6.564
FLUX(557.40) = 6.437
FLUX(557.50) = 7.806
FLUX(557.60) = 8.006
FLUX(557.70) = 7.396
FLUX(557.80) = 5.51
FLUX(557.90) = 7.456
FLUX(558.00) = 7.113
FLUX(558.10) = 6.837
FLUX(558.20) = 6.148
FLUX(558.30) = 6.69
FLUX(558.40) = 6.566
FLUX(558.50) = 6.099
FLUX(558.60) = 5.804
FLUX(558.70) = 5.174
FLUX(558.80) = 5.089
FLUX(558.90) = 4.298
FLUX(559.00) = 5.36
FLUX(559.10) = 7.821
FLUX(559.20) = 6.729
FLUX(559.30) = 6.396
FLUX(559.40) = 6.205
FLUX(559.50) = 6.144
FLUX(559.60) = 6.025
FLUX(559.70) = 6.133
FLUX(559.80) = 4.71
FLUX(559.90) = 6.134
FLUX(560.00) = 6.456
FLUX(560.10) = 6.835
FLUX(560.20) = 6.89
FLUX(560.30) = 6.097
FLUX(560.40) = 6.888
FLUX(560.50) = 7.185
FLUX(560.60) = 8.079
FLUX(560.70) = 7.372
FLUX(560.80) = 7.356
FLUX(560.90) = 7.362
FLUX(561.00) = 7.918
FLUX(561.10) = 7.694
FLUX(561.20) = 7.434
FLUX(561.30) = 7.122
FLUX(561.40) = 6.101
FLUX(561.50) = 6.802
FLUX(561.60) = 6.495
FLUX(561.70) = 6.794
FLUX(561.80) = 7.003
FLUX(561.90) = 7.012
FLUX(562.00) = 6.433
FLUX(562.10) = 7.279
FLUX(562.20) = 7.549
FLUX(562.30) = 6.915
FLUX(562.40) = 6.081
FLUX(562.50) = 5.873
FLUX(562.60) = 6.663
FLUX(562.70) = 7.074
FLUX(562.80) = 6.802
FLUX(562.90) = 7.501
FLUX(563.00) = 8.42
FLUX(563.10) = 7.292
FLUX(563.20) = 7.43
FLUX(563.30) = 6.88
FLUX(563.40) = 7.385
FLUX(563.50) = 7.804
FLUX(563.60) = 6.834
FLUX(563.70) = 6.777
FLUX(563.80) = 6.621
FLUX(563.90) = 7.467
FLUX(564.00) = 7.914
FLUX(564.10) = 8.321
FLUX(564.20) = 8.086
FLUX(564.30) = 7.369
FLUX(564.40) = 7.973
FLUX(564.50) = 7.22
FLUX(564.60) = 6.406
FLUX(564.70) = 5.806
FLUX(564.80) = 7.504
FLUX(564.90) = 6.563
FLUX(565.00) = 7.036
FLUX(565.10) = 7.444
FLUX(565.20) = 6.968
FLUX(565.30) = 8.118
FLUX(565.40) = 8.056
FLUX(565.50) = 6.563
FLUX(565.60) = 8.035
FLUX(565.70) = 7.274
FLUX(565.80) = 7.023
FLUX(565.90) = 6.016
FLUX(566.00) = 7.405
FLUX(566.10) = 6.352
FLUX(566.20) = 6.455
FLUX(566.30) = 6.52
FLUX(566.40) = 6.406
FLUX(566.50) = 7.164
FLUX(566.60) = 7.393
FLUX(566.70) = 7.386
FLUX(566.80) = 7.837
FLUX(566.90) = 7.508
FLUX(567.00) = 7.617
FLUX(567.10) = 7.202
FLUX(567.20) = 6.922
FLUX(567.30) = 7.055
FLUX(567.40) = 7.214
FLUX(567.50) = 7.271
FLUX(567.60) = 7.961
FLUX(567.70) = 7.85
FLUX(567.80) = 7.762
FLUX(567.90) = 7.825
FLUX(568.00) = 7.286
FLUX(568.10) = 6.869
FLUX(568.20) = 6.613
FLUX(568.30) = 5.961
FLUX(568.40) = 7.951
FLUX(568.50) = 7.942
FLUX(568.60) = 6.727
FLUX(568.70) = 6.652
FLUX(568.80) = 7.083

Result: -0.24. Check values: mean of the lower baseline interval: 6.41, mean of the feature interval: 7.16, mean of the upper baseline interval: 7.18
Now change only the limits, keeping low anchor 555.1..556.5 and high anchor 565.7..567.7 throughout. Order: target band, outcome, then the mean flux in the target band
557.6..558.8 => 0.05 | 6.45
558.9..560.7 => 0.10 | 6.44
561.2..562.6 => 0.03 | 6.75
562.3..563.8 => -0.02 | 7.04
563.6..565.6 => -0.08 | 7.28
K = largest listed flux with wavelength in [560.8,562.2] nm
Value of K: 7.918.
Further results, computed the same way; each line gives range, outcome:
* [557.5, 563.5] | 8.42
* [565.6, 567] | 8.035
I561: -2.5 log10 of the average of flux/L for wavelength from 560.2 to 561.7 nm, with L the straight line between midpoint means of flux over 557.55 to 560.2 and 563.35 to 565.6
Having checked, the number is -0.072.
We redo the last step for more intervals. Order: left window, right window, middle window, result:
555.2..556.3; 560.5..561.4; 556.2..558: 0.03 mag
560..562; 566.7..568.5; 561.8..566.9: 0.01 mag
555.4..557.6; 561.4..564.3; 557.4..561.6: 0.05 mag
